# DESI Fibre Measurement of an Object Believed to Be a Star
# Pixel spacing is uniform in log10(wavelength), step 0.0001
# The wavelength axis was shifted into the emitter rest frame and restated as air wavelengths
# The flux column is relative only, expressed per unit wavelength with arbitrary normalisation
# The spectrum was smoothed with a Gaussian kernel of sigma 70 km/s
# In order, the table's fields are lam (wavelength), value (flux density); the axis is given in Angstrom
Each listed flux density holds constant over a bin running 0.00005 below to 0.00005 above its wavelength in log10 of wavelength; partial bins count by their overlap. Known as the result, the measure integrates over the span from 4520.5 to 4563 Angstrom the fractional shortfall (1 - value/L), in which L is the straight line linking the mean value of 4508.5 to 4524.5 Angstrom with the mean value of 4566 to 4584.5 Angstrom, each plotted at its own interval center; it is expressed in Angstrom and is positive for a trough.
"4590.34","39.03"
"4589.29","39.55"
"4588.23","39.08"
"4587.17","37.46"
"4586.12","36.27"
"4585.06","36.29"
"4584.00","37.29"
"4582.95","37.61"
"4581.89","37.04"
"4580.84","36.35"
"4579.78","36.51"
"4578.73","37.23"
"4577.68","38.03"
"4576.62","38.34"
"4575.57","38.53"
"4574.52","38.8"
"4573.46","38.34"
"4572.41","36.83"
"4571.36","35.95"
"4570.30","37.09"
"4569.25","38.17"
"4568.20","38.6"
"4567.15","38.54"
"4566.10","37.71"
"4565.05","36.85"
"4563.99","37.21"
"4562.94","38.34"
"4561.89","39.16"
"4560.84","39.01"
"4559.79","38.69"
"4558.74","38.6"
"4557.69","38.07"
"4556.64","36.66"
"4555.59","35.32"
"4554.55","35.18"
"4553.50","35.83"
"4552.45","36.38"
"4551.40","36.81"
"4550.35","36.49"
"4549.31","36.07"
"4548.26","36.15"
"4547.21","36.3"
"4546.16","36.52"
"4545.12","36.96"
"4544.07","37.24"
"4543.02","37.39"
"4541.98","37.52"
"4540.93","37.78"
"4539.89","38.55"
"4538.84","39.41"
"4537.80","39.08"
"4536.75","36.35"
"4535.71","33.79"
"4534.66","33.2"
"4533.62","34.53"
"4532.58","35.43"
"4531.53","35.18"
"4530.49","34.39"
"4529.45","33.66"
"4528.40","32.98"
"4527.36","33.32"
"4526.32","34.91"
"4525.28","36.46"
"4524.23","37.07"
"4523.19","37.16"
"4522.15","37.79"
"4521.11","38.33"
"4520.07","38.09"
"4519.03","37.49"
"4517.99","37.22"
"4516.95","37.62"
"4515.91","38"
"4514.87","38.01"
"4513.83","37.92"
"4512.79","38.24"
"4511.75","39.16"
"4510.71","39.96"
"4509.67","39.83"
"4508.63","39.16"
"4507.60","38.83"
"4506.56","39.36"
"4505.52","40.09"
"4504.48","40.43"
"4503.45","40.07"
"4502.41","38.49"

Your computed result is 1.59 Angstrom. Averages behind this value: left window 38.2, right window 37.6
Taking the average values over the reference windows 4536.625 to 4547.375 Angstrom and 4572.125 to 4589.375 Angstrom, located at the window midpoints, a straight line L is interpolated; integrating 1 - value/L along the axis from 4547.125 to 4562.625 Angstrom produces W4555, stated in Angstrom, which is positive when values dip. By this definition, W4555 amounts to 0.2 Angstrom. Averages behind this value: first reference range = 37.6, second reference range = 37.6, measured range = 37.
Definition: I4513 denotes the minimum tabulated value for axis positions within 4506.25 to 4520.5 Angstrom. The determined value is 37.22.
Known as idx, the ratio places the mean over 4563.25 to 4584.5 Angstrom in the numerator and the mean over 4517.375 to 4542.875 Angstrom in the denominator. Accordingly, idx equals 1.04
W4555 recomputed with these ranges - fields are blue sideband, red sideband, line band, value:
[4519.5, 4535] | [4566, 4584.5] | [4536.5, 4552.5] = -0.41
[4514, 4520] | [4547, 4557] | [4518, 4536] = 0.81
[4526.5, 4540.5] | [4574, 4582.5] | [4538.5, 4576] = -0.86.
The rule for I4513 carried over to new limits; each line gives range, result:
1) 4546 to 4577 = 35.18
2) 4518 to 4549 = 32.98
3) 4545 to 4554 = 35.83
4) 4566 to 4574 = 35.95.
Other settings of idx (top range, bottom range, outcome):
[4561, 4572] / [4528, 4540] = 1.07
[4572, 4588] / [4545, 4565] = 1.01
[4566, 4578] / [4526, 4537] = 1.11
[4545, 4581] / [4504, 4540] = 1.00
